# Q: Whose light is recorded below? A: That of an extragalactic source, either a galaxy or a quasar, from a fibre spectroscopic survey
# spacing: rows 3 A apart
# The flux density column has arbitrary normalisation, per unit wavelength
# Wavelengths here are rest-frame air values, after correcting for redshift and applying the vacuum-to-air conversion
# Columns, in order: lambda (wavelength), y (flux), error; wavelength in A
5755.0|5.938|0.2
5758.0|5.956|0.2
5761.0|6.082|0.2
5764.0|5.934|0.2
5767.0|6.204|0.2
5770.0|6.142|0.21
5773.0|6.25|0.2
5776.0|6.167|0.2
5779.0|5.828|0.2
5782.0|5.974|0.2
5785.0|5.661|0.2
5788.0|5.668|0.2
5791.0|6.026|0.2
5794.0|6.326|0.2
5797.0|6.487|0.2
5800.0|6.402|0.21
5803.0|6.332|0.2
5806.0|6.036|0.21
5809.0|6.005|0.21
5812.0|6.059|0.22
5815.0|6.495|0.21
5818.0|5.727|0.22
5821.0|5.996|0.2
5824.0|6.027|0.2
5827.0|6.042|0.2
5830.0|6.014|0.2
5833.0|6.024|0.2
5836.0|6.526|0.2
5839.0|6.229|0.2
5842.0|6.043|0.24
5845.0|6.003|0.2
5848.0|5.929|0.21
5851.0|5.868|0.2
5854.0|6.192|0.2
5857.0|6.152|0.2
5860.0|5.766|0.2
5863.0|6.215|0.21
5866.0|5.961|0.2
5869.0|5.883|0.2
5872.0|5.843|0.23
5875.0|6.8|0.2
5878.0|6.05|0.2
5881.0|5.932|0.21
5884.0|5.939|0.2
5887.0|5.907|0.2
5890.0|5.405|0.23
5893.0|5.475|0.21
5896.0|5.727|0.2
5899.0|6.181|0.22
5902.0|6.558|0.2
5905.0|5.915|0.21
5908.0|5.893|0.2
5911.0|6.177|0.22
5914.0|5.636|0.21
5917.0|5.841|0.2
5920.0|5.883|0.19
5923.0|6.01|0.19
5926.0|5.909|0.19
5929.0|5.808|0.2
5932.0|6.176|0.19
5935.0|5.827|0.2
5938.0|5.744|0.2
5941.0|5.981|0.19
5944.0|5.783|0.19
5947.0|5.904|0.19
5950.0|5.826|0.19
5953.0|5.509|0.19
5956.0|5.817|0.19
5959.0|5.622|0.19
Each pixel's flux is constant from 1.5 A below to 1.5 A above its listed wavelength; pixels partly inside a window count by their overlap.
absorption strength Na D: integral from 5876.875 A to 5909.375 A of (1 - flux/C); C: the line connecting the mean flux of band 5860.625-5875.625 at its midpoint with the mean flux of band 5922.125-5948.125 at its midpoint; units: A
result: 0.6 A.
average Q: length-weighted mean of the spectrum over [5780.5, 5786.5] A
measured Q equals 5.82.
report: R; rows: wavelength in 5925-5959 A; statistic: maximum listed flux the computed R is 6.176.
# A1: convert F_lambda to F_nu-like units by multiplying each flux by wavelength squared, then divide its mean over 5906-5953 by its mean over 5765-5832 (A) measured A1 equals 1.0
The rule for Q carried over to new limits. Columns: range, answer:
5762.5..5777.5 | 6.14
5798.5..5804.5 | 6.37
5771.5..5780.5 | 6.08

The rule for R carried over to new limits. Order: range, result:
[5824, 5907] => 6.8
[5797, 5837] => 6.526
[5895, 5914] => 6.558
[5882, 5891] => 5.939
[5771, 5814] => 6.487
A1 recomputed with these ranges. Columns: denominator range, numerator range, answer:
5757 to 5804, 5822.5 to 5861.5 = 1.02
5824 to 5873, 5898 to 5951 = 1.01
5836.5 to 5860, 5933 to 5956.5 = 0.99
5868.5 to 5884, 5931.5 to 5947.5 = 0.99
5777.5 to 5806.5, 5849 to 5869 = 1.01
